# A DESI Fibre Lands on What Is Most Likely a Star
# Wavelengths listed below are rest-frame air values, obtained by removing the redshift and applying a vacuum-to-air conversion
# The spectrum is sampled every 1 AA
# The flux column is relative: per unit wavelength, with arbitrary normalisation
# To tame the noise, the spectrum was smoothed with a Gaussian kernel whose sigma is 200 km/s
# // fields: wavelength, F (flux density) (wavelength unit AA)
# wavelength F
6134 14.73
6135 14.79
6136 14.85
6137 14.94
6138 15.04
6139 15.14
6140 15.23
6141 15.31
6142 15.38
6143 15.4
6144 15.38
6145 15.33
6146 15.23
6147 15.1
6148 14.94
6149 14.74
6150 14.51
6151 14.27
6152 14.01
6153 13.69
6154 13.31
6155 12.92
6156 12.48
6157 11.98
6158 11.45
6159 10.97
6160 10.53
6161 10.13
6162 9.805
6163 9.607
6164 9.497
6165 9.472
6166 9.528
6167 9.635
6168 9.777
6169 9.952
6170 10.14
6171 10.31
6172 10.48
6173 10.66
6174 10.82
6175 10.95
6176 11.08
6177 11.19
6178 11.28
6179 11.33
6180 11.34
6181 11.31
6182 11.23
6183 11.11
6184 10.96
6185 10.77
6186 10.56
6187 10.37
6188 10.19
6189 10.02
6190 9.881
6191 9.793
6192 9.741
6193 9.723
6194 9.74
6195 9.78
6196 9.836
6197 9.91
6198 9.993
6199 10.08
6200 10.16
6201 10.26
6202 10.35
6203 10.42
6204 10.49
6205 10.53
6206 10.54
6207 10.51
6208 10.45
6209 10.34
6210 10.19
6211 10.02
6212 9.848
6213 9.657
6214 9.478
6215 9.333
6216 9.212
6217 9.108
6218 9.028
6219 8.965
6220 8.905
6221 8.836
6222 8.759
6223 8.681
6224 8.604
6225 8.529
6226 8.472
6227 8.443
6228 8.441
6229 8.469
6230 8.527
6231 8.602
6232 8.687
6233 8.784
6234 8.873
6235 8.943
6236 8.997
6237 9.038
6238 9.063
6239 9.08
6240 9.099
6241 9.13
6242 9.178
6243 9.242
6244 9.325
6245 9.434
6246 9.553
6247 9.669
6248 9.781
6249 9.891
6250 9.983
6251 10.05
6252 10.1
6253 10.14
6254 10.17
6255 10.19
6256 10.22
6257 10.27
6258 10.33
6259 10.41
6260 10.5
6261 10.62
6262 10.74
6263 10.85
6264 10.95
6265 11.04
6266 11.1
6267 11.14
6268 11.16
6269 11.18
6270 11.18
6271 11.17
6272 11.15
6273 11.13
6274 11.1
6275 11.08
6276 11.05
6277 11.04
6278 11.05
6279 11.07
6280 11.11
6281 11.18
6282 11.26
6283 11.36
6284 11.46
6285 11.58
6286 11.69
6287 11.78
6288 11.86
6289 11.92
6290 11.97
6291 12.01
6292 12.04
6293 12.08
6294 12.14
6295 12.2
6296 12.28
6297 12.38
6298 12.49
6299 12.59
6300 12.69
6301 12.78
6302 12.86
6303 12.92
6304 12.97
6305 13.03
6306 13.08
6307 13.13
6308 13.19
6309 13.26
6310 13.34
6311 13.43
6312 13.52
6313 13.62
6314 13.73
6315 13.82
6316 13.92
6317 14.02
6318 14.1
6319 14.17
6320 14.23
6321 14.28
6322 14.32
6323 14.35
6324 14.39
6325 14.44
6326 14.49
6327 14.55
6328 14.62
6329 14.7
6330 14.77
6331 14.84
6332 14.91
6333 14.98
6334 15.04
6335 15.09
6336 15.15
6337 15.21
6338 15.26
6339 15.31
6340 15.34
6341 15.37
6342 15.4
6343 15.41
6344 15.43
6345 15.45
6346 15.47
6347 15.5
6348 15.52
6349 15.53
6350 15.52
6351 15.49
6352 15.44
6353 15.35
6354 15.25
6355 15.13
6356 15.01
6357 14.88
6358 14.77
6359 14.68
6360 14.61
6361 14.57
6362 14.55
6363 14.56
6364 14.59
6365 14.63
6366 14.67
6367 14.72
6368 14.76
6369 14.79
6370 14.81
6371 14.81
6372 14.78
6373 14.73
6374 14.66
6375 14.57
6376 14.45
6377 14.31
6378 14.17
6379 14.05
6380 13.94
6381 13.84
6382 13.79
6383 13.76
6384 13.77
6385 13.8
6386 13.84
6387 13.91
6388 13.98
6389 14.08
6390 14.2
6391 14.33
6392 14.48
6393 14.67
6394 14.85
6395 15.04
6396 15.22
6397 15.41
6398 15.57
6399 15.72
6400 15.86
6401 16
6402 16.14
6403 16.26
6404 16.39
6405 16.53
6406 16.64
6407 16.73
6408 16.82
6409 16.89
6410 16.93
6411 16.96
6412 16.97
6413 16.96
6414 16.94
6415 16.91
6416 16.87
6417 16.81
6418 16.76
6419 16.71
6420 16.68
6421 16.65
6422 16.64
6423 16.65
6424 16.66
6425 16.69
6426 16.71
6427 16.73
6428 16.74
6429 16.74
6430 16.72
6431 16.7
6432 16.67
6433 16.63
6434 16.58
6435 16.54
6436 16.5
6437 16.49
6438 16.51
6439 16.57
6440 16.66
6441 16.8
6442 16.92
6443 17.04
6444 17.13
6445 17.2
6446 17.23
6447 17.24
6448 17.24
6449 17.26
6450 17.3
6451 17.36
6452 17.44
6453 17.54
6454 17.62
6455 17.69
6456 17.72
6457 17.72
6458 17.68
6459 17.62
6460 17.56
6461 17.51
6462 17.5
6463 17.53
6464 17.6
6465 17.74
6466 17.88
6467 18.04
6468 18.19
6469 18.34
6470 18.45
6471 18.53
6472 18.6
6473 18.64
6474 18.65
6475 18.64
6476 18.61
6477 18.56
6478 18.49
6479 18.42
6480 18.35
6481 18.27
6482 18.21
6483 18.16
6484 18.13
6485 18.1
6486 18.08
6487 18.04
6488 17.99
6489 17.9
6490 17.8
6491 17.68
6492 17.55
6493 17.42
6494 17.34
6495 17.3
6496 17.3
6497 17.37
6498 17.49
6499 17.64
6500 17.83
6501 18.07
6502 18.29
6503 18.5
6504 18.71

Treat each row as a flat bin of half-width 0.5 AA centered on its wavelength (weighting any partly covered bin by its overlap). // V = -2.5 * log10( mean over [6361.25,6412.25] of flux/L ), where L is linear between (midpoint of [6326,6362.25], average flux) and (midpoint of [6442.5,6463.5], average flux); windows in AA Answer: 0.07 mag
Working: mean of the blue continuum 15.1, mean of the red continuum 17.4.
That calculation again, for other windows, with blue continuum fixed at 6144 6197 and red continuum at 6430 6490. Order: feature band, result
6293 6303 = 0.132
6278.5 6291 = 0.195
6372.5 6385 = 0.123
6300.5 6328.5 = 0.056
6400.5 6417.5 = -0.011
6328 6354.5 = -0.015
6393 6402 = 0.056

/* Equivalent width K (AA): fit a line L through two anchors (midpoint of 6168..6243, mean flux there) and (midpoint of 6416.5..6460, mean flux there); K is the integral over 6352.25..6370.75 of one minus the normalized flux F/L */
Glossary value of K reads -0.3 AA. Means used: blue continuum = 9.8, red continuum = 17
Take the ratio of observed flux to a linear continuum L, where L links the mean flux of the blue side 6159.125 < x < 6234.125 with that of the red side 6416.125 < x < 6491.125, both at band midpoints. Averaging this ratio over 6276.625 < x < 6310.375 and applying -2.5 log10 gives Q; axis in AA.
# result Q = 0.05 mag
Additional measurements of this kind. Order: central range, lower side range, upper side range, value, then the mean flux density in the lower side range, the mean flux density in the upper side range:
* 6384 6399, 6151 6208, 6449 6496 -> 0.10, 10.7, 17.9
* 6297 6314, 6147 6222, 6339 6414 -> 0.03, 10.7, 15.1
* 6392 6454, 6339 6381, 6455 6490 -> 0.01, 14.9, 18.1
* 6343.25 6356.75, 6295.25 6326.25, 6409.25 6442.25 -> -0.06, 13.5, 16.7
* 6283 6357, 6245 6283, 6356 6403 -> -0.11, 10.7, 14.6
